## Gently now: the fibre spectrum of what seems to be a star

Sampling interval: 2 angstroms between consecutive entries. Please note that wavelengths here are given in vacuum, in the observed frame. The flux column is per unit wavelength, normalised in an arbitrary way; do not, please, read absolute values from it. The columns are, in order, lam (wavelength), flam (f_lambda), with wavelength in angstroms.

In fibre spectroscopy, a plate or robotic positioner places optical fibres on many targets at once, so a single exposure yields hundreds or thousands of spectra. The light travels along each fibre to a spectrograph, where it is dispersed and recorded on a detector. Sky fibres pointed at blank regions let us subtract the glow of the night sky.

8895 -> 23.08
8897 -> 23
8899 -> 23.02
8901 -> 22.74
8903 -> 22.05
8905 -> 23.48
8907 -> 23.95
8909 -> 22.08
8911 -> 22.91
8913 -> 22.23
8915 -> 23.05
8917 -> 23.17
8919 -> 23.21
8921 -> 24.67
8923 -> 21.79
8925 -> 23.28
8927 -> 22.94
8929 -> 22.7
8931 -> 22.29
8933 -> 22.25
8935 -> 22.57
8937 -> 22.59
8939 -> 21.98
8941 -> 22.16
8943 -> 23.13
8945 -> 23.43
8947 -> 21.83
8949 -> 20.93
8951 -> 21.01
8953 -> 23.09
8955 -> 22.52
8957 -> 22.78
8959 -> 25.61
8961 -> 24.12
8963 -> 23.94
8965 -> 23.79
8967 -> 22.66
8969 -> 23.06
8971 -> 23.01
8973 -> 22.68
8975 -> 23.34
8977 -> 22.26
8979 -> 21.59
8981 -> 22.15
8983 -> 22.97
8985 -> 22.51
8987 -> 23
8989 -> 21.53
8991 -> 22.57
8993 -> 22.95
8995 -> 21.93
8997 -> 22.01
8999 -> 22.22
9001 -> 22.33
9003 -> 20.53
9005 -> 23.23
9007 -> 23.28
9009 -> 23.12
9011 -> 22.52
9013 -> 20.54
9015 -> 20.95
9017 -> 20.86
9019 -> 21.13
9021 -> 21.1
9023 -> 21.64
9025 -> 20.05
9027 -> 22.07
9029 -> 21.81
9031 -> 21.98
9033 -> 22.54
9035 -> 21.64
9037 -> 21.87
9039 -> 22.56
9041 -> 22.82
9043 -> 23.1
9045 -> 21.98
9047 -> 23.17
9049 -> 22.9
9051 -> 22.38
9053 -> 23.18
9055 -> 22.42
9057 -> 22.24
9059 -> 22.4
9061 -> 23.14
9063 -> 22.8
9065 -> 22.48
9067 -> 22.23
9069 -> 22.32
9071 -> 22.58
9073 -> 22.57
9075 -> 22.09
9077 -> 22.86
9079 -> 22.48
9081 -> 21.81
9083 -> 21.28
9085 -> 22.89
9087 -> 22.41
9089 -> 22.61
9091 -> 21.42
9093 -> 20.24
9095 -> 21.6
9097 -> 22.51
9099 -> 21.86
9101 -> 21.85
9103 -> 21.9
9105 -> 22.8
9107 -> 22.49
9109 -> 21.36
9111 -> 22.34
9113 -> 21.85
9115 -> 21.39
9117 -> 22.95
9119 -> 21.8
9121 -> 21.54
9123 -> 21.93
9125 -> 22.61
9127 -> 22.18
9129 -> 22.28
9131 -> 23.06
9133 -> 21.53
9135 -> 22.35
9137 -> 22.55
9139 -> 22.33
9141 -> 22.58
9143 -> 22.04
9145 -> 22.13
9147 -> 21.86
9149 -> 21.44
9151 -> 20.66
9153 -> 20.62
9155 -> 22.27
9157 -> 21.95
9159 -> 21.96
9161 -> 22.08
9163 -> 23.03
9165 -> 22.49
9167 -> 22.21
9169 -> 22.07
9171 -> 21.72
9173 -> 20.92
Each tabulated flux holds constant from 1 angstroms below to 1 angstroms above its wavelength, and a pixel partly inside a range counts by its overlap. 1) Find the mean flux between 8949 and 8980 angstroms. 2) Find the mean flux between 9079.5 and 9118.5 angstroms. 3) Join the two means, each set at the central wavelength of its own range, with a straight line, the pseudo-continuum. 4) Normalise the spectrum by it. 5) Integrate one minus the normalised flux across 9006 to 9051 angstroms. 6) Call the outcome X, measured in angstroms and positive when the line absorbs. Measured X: 1.0 angstroms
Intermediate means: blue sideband 23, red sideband 22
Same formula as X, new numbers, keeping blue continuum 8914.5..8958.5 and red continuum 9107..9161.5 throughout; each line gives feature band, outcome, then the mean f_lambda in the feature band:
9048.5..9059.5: -0.2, 22.6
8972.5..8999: 0.1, 22.4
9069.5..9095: 0.1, 22.1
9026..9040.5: 0.1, 22.1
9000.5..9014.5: 0.1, 22.2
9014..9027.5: 0.8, 21.1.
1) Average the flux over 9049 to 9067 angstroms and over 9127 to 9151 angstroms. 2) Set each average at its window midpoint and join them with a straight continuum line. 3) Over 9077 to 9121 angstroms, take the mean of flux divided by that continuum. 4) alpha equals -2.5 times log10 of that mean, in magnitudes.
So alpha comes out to 0.02 mag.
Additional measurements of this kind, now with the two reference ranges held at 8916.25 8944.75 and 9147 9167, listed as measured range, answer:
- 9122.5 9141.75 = -0.02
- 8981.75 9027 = 0.03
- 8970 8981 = 0.00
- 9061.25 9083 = -0.01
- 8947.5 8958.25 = 0.03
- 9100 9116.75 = 0.00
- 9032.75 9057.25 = -0.01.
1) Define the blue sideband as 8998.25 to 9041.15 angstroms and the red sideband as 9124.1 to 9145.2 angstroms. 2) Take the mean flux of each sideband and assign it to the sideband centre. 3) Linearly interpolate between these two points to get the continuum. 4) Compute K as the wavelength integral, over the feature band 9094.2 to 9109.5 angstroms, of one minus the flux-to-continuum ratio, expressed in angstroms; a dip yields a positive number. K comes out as 0.1 angstroms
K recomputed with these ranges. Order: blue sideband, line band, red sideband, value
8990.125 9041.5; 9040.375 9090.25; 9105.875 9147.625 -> -1.1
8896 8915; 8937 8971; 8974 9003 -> -0.5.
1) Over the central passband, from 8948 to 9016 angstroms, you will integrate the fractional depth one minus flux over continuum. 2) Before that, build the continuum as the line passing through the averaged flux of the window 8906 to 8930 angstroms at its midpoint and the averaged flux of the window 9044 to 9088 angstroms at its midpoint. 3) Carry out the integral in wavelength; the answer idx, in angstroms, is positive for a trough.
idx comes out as 0.67 angstroms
